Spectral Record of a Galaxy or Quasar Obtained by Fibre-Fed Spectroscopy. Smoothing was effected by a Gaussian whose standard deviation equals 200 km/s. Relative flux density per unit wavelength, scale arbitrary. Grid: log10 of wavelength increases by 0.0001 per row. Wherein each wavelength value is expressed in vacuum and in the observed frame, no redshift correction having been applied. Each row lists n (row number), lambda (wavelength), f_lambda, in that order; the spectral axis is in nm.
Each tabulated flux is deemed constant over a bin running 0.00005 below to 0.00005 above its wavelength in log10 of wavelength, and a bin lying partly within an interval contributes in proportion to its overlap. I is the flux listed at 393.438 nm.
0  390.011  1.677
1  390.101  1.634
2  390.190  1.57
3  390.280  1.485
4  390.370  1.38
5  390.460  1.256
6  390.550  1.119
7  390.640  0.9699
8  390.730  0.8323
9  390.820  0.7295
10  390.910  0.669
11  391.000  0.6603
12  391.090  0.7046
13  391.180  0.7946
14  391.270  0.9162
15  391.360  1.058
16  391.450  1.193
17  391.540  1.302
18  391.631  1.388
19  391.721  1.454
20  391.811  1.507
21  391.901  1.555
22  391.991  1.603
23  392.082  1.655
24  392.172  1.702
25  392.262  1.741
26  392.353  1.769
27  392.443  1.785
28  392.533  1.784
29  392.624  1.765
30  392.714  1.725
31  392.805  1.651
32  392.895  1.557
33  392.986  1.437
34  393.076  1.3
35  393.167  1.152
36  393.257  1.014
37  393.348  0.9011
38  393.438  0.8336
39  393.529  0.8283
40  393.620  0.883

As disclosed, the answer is 0.8336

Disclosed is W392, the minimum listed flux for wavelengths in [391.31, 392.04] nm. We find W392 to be 1.058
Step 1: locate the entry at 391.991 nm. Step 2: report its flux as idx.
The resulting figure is 1.603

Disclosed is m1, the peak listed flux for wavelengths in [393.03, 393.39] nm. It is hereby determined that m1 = 1.3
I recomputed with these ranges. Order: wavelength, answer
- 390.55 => 1.119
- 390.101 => 1.634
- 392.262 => 1.741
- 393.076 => 1.3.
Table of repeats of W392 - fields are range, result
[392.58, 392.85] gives 1.651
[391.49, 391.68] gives 1.302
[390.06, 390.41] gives 1.38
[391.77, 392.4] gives 1.507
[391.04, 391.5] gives 0.7046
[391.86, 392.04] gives 1.555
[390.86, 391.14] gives 0.6603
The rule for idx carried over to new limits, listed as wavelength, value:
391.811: 1.507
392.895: 1.557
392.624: 1.765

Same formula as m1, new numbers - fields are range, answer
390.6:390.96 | 0.9699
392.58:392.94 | 1.765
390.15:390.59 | 1.57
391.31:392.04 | 1.603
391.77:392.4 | 1.769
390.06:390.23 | 1.634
